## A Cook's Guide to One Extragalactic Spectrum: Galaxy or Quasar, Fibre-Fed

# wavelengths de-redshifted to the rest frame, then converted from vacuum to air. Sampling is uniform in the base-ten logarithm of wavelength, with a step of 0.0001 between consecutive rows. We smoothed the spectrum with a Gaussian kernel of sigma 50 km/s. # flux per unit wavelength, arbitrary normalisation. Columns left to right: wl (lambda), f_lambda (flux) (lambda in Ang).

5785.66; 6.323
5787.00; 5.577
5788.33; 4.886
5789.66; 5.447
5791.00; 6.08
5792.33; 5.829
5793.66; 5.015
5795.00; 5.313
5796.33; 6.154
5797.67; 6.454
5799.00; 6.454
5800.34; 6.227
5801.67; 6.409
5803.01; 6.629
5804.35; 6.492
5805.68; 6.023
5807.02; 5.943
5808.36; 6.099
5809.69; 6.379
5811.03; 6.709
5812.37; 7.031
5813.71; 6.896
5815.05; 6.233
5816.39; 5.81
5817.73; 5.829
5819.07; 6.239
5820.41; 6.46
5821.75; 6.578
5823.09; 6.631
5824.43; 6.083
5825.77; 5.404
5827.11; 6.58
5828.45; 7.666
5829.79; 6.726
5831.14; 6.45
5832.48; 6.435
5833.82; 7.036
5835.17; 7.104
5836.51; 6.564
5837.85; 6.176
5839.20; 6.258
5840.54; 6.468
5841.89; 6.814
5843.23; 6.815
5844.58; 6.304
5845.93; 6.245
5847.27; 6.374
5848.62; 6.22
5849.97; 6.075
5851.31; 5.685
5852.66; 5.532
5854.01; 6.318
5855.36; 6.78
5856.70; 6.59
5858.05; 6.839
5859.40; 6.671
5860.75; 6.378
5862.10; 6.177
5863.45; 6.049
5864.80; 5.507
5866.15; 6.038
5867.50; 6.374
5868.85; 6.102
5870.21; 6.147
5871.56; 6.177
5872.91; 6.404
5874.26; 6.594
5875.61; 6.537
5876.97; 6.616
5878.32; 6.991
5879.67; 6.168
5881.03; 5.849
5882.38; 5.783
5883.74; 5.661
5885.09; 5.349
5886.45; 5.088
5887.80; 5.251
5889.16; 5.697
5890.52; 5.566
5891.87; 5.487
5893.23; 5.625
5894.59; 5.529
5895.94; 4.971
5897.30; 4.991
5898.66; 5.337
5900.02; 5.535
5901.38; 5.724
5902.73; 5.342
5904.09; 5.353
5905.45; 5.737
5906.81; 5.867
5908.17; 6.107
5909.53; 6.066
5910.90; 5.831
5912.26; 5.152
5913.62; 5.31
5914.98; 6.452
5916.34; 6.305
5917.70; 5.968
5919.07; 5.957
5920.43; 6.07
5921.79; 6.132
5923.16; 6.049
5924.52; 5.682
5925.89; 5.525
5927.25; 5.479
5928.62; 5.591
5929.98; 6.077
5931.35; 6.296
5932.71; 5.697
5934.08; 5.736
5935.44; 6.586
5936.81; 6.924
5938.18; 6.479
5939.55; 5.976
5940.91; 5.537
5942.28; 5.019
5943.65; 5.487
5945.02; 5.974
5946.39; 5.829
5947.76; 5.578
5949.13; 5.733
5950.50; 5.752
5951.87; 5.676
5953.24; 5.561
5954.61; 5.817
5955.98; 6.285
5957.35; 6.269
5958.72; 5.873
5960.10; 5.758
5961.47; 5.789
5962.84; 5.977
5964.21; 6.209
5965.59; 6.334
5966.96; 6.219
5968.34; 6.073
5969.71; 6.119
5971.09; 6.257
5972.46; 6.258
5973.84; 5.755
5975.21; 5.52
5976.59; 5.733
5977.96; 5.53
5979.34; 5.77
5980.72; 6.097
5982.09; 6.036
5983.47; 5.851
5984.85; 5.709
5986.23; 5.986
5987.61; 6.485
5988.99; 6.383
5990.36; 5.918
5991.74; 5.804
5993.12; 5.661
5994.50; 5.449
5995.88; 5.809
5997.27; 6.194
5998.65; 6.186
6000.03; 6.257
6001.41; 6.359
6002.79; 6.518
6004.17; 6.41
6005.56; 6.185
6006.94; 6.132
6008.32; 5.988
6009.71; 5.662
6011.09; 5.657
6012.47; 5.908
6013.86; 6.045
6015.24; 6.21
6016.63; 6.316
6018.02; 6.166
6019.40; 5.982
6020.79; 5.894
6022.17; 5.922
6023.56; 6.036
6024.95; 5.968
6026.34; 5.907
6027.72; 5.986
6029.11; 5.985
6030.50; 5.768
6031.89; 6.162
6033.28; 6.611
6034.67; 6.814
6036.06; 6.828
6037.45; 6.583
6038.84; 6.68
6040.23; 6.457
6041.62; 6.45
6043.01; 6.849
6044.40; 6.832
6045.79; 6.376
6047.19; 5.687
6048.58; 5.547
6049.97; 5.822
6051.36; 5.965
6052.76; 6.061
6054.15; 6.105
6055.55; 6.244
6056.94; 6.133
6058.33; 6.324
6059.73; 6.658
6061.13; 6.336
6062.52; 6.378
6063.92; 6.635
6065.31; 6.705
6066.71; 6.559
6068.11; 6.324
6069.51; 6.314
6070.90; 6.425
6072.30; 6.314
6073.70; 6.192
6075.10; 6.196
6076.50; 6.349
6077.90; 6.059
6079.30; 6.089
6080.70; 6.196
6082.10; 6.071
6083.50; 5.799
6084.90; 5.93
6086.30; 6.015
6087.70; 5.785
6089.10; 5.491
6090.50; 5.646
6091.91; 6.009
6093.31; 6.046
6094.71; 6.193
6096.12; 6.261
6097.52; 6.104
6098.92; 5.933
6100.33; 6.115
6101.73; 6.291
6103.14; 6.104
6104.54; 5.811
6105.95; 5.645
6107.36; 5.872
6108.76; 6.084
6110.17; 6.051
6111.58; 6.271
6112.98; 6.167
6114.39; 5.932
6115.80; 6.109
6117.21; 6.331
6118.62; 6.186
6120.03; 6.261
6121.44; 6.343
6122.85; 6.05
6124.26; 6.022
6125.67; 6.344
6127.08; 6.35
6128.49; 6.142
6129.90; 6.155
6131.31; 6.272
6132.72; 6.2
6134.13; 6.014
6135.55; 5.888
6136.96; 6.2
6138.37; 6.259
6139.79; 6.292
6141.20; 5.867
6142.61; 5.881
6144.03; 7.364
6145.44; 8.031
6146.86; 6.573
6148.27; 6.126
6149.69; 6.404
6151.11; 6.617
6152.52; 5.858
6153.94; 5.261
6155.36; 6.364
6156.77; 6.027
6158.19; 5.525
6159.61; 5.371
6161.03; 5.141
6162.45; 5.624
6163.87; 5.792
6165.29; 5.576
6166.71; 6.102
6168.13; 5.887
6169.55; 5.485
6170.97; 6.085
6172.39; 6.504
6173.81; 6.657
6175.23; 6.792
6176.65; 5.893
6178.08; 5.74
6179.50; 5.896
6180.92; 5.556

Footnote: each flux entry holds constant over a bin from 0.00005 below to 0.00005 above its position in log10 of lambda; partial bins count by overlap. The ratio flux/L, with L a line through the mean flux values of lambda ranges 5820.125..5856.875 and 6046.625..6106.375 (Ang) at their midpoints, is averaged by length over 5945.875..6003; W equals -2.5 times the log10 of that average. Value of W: 0.053 mag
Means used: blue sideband 6.44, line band 5.96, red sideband 6.12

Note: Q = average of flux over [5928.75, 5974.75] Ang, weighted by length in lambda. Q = 5.96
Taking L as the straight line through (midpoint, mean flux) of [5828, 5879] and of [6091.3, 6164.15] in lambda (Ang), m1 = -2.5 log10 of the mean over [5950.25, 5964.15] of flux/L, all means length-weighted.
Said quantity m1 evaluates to 0.07 mag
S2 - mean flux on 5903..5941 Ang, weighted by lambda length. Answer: 5.93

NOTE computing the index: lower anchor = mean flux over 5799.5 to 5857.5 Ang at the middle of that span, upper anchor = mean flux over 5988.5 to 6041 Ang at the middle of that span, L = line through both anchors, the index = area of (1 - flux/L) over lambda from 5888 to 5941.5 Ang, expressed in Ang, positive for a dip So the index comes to 4.2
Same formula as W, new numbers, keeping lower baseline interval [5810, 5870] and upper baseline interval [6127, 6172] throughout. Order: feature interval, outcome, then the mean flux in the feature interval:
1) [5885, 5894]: 0.17 mag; 5.44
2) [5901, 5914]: 0.12 mag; 5.66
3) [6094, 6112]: 0.01 mag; 6.05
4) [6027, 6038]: -0.02 mag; 6.34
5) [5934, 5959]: 0.07 mag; 5.91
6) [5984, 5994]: 0.05 mag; 5.98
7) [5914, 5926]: 0.05 mag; 6.02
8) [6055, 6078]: -0.04 mag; 6.37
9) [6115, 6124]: -0.01 mag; 6.2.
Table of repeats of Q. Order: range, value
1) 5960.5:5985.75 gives 5.96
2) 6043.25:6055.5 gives 6.09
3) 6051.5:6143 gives 6.14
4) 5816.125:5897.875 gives 6.18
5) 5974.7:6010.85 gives 5.98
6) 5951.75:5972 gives 6.03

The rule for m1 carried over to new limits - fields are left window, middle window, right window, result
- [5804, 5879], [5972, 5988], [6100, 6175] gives 0.07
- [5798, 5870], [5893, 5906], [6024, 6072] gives 0.18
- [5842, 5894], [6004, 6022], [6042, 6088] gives 0.03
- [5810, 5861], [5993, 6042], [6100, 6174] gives 0.02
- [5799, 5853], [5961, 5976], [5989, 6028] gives 0.01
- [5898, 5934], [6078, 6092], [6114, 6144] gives 0.03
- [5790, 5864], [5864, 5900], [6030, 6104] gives 0.09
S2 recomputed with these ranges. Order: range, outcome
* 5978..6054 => 6.11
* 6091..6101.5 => 6.09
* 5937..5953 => 5.76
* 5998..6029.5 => 6.07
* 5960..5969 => 6.07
